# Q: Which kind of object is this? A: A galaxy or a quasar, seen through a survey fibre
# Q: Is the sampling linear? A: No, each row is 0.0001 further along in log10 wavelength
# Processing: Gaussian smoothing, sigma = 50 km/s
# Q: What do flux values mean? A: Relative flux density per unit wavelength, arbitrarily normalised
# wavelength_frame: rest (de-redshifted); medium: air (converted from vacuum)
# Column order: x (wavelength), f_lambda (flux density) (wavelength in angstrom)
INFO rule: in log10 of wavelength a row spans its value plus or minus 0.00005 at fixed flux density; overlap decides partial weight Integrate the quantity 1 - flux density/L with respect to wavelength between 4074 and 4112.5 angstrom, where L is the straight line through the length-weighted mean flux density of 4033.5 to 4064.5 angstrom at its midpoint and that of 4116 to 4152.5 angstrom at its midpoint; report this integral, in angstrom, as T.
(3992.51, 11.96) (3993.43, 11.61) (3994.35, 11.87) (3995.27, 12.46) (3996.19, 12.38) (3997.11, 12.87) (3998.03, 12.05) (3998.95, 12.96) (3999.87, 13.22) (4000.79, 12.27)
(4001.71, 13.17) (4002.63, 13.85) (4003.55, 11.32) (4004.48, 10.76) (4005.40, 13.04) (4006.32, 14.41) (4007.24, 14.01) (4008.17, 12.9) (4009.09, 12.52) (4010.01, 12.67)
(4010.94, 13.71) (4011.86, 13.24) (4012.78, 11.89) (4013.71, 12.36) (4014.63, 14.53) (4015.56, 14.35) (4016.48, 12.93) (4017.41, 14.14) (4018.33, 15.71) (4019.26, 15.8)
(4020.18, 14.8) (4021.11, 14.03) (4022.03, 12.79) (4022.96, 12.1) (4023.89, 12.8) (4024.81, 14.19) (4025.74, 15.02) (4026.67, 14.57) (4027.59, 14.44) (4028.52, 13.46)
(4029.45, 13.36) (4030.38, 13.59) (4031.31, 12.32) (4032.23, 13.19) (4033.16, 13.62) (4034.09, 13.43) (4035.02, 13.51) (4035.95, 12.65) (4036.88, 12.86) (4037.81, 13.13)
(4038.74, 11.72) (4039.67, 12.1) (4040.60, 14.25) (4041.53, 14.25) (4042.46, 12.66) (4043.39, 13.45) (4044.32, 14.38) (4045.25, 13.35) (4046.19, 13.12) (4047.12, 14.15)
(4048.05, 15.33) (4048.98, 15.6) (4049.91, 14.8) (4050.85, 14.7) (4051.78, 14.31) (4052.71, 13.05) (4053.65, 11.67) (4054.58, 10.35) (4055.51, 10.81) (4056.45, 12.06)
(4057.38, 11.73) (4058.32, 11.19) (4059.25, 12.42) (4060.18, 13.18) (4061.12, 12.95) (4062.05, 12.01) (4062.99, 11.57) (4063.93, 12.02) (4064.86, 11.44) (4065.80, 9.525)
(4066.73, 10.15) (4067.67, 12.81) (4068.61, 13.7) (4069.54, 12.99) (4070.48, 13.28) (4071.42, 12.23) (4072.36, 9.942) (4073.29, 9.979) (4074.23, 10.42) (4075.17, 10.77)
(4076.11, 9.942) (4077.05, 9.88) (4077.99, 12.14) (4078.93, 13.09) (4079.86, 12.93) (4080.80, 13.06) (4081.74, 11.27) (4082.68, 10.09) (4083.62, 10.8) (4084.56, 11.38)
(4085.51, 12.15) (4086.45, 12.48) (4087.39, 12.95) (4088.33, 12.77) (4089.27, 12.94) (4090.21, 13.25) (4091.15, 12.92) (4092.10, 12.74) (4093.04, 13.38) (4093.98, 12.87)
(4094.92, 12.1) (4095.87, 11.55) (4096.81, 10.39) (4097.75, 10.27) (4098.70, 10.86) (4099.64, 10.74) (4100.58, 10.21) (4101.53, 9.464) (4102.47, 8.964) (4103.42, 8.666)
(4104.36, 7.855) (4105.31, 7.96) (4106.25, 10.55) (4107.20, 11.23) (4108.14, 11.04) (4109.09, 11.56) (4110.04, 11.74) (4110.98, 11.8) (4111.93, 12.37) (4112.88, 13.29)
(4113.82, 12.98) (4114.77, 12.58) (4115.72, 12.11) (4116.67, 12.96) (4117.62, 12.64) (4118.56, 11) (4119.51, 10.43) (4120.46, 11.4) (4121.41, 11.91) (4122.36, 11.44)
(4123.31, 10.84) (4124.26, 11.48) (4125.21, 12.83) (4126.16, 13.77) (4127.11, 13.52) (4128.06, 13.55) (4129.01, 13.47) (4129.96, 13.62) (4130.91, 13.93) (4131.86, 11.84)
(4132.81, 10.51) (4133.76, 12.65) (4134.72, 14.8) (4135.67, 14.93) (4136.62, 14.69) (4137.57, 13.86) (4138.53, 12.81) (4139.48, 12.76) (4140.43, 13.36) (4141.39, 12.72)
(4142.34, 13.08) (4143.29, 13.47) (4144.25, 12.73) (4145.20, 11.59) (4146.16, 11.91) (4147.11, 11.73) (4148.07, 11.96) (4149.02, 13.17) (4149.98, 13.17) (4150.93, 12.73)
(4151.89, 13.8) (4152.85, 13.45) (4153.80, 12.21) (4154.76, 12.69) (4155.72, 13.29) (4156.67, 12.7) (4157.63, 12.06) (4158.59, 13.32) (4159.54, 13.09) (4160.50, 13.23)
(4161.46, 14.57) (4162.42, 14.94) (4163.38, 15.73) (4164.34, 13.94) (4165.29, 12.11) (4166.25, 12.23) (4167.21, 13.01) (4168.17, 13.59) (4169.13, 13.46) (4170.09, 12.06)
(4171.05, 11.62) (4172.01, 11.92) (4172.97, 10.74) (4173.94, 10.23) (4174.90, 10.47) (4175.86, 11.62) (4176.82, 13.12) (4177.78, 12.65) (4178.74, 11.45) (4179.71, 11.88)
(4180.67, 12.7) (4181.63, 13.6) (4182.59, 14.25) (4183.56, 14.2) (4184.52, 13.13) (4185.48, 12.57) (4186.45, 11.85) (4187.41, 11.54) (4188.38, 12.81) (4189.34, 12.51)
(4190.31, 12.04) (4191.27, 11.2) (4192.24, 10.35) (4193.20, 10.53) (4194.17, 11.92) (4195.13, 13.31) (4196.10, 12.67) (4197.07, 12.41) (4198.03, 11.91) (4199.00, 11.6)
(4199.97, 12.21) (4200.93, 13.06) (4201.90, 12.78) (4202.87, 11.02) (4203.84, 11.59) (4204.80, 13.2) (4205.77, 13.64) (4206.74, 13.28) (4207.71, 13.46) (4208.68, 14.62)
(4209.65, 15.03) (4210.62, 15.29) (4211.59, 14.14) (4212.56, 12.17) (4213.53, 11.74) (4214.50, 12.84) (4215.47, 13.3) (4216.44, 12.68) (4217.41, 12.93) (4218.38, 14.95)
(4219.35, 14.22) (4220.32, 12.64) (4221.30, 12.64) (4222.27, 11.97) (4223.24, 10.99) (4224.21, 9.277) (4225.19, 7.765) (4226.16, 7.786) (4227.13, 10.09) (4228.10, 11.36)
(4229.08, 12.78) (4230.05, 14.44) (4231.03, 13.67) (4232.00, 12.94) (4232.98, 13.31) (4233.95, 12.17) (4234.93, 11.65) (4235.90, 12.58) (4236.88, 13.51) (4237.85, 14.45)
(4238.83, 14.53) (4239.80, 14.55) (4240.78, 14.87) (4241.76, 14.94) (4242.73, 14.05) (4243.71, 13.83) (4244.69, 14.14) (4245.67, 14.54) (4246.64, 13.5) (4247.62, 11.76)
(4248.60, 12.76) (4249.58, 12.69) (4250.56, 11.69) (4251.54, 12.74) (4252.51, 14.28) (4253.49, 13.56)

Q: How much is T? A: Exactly 4.6 angstrom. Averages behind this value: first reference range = 13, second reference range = 12.7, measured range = 11.3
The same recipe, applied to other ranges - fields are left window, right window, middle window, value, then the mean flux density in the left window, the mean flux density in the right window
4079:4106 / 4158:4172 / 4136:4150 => -0.2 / 11.3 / 13.3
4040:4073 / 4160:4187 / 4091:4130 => 3.6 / 12.7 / 12.7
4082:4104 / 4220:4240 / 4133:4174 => -4.4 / 11.5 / 12.1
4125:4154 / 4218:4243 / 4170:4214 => 1.2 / 13.1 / 12.6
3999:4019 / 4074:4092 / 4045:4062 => -0.8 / 13.2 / 11.9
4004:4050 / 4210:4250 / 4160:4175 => 0.3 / 13.5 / 12.8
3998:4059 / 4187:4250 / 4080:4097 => 1.1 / 13.3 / 12.7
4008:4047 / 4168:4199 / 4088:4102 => 1.3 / 13.5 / 12.2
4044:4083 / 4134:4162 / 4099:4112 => 2.5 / 12.2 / 13.1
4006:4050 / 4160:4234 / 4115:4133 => 0.9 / 13.6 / 12.5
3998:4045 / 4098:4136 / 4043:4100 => 1.4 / 13.4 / 11.7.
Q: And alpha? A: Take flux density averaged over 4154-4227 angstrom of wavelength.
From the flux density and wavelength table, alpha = 12.5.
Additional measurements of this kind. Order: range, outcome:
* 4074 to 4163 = 12.2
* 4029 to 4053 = 13.6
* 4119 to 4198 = 12.6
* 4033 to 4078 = 12.5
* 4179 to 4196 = 12.4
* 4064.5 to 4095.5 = 11.9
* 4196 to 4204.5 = 12.1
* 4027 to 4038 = 13.3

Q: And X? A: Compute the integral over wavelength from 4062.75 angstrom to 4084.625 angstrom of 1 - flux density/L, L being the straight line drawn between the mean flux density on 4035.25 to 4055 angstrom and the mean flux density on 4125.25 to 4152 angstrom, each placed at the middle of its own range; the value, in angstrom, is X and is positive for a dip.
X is 3.03 angstrom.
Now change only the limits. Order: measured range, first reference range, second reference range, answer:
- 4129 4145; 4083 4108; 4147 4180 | -1.5 angstrom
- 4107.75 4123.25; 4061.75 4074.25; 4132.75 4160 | 0.6 angstrom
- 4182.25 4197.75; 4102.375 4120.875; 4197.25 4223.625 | 0.4 angstrom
